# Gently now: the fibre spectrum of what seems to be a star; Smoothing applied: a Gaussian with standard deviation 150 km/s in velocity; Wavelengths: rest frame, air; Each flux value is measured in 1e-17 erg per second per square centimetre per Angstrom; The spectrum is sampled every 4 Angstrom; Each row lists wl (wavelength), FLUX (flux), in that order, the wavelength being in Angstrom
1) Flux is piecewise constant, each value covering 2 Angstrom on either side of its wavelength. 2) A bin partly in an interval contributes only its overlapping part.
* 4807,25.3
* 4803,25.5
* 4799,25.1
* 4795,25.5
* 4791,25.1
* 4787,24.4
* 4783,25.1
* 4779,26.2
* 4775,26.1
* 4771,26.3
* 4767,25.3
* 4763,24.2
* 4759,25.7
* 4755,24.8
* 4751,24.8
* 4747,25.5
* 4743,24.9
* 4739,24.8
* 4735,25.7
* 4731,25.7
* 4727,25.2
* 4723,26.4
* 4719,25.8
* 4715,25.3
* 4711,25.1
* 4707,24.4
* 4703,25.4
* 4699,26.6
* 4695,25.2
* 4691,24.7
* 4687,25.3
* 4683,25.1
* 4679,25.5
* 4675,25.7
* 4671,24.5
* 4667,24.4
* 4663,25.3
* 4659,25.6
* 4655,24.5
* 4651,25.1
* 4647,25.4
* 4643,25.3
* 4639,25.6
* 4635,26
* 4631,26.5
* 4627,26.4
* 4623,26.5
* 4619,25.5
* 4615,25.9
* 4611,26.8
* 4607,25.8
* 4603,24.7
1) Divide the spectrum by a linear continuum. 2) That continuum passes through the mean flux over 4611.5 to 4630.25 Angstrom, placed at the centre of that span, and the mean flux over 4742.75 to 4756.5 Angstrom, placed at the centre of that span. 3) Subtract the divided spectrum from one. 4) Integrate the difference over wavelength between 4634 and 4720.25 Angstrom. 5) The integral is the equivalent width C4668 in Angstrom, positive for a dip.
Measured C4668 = 1.4 Angstrom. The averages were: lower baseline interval 26.2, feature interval 25.3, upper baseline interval 25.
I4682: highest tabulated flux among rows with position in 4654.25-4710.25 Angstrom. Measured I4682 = 26.6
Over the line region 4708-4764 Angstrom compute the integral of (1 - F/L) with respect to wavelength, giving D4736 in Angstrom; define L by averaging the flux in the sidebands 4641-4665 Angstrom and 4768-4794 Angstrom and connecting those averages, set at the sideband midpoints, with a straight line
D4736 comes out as 0.3 Angstrom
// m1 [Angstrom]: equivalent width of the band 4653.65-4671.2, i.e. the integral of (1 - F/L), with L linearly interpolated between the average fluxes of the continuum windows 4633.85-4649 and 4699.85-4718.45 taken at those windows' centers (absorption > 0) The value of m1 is 0.4 Angstrom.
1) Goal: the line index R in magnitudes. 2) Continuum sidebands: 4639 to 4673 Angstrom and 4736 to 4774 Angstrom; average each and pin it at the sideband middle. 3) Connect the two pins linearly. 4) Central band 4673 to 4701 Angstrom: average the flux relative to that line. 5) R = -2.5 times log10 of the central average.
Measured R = -0.02 mag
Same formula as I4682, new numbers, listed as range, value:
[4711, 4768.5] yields 26.4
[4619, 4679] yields 26.5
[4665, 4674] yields 24.5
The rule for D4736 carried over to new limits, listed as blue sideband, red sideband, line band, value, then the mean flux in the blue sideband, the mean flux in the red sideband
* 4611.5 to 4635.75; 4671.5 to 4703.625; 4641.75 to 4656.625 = 0.5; 26.2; 25.4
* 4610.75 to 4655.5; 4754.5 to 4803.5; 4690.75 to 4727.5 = 0.2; 25.8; 25.3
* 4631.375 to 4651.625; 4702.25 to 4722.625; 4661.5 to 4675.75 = 0.3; 25.6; 25.3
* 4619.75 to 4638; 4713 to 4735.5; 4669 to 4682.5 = 0.4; 26.3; 25.7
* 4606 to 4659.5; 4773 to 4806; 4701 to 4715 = 0.3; 25.8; 25.4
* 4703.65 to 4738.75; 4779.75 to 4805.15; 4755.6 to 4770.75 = 0.1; 25.4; 25.2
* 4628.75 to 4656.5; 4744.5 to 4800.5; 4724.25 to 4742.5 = 0.0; 25.5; 25.3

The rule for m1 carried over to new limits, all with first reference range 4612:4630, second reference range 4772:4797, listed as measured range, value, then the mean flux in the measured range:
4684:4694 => 0.3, 25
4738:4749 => 0.2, 25.1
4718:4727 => -0.1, 25.9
